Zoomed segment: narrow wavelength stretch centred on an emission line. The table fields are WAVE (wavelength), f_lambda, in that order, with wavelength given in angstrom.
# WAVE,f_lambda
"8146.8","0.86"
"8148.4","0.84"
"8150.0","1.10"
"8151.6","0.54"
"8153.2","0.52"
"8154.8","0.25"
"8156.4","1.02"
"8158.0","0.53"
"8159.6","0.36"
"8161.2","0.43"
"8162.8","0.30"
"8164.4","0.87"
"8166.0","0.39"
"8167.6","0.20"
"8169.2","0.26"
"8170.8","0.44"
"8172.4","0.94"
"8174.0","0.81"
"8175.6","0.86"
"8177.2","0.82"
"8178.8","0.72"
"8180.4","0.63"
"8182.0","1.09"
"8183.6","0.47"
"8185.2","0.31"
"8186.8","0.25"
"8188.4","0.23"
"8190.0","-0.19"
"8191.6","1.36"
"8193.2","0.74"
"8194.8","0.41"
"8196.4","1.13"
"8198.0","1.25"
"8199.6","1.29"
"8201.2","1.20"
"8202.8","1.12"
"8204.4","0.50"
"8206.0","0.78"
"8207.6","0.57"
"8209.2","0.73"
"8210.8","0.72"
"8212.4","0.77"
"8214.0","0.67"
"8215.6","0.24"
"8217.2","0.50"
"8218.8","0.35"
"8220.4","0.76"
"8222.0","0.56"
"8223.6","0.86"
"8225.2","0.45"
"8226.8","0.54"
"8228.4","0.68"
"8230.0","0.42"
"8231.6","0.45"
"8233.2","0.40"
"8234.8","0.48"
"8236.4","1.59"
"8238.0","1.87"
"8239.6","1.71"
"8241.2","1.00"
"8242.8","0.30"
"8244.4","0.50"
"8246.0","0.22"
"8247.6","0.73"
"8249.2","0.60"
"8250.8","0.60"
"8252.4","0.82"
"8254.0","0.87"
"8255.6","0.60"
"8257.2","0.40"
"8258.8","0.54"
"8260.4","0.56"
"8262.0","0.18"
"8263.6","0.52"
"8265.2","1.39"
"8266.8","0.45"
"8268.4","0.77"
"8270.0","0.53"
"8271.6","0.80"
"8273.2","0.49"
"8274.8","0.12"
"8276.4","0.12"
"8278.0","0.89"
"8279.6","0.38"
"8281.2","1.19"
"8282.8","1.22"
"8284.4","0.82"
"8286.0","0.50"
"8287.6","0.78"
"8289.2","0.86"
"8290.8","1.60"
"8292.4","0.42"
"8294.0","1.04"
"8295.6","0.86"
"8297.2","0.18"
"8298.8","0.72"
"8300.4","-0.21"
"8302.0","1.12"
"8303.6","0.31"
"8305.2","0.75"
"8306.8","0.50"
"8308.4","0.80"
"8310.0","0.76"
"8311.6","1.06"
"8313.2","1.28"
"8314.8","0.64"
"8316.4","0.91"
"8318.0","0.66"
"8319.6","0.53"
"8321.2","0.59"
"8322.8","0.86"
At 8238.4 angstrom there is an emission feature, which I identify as Hgamma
